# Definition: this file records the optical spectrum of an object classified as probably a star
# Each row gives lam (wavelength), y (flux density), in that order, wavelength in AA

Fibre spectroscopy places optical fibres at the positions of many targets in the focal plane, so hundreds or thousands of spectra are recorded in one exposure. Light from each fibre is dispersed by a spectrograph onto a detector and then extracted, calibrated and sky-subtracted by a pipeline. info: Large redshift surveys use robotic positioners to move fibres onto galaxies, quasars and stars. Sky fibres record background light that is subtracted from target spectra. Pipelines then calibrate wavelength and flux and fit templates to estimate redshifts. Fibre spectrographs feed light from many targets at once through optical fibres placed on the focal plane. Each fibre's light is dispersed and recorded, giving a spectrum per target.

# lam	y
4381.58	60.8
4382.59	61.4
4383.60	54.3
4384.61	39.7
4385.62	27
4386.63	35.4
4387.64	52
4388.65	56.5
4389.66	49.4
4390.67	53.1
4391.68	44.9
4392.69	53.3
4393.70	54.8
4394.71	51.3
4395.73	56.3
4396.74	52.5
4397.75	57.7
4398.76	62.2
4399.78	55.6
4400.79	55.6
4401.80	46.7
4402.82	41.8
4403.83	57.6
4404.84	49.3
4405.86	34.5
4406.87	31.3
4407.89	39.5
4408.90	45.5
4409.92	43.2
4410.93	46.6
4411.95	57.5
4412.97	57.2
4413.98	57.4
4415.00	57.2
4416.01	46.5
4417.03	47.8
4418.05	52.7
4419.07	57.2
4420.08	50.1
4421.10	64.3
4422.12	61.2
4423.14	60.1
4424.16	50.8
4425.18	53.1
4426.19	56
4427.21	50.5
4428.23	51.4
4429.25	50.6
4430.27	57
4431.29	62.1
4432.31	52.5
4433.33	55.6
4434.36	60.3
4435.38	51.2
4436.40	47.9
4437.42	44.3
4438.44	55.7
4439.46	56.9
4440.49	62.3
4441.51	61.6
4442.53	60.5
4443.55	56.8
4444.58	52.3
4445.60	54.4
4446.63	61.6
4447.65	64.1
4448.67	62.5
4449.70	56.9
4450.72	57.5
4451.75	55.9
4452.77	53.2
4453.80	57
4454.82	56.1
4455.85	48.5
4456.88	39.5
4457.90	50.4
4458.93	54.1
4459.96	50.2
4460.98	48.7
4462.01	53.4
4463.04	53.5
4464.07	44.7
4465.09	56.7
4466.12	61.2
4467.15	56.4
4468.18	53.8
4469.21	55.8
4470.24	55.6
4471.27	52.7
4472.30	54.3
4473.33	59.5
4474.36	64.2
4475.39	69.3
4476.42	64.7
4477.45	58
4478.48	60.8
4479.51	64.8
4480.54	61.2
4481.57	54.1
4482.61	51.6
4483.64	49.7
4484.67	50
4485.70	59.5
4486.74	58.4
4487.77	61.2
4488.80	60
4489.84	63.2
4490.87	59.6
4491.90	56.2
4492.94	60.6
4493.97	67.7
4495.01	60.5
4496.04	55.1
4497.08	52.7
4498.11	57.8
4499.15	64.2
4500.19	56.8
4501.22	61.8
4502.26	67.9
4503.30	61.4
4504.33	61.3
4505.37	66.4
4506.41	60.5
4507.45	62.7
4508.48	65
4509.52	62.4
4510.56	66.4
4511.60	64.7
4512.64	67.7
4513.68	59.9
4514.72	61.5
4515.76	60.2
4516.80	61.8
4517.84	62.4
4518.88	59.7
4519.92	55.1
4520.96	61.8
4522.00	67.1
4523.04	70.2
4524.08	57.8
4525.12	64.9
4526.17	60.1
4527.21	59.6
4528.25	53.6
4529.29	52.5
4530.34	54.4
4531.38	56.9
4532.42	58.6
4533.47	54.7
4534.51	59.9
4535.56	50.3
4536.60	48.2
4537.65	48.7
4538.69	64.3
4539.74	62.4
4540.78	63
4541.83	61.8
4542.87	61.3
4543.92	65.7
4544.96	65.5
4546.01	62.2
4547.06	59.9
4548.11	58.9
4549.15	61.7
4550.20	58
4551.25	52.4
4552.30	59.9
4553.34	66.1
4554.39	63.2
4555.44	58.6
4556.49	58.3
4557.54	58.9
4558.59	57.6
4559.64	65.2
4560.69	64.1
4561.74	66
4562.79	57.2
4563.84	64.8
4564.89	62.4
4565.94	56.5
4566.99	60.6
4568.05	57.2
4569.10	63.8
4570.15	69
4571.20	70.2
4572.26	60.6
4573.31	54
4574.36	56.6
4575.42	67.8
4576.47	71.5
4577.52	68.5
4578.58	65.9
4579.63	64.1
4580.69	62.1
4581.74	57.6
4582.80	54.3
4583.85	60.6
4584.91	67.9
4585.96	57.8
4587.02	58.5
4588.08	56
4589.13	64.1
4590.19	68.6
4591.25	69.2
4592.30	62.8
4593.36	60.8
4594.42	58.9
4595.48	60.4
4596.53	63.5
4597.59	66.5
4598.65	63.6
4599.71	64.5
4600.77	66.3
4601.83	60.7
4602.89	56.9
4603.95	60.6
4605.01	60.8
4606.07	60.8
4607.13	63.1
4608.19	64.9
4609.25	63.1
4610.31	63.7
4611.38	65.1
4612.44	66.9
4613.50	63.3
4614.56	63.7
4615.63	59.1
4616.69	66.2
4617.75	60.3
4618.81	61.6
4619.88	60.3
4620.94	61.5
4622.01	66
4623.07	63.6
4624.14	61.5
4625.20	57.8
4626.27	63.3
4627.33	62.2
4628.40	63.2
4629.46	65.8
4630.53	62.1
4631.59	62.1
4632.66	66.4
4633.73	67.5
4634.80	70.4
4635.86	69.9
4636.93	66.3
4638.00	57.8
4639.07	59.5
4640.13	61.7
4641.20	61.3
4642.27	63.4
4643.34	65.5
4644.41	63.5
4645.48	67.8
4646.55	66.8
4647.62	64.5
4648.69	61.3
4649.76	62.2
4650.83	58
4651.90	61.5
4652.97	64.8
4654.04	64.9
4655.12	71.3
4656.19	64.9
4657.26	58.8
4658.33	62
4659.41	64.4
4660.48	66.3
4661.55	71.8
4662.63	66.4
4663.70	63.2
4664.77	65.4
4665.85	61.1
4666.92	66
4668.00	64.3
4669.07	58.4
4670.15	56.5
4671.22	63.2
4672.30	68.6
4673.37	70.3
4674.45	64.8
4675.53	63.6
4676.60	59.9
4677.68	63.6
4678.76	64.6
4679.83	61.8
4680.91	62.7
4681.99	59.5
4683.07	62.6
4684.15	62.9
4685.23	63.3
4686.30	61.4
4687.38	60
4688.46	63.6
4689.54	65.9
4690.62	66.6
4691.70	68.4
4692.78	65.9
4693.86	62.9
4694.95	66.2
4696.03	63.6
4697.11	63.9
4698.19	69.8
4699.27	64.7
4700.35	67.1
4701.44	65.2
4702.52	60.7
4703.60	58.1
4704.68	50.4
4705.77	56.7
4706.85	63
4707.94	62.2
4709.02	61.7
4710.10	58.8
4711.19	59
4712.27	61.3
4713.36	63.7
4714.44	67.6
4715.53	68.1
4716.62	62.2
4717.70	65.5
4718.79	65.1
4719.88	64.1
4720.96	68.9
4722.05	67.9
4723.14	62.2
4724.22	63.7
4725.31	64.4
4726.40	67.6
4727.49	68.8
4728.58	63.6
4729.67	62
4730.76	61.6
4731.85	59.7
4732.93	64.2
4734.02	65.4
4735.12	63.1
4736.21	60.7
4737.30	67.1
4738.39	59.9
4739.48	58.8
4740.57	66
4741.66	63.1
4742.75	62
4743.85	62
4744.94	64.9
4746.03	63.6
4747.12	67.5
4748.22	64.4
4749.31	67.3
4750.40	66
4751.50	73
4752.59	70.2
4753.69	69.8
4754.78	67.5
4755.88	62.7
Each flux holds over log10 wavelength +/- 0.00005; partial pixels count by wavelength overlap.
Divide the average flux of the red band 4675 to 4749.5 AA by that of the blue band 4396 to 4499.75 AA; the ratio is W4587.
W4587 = 1.2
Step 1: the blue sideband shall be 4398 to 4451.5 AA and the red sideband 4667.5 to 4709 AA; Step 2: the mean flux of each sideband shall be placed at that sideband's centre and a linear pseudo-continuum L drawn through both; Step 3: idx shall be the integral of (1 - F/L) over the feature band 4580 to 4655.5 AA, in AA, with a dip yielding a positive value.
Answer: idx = -3.0 AA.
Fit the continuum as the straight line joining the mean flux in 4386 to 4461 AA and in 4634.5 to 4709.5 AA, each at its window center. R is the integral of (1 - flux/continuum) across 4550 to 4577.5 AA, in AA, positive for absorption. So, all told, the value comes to -1.3 AA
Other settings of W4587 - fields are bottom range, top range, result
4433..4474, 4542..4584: 1.13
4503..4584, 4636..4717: 1.04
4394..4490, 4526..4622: 1.12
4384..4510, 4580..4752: 1.15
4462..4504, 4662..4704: 1.09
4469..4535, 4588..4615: 1.05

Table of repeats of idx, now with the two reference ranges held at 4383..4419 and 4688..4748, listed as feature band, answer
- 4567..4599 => -2.9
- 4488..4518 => -4.3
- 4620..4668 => -2.9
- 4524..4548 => -1.3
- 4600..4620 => -1.3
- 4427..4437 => -0.6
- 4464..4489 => -2.3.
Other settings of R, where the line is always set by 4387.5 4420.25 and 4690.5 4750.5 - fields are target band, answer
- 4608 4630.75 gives -1.29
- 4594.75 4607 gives -0.71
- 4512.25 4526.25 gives -1.69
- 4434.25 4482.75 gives -2.73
